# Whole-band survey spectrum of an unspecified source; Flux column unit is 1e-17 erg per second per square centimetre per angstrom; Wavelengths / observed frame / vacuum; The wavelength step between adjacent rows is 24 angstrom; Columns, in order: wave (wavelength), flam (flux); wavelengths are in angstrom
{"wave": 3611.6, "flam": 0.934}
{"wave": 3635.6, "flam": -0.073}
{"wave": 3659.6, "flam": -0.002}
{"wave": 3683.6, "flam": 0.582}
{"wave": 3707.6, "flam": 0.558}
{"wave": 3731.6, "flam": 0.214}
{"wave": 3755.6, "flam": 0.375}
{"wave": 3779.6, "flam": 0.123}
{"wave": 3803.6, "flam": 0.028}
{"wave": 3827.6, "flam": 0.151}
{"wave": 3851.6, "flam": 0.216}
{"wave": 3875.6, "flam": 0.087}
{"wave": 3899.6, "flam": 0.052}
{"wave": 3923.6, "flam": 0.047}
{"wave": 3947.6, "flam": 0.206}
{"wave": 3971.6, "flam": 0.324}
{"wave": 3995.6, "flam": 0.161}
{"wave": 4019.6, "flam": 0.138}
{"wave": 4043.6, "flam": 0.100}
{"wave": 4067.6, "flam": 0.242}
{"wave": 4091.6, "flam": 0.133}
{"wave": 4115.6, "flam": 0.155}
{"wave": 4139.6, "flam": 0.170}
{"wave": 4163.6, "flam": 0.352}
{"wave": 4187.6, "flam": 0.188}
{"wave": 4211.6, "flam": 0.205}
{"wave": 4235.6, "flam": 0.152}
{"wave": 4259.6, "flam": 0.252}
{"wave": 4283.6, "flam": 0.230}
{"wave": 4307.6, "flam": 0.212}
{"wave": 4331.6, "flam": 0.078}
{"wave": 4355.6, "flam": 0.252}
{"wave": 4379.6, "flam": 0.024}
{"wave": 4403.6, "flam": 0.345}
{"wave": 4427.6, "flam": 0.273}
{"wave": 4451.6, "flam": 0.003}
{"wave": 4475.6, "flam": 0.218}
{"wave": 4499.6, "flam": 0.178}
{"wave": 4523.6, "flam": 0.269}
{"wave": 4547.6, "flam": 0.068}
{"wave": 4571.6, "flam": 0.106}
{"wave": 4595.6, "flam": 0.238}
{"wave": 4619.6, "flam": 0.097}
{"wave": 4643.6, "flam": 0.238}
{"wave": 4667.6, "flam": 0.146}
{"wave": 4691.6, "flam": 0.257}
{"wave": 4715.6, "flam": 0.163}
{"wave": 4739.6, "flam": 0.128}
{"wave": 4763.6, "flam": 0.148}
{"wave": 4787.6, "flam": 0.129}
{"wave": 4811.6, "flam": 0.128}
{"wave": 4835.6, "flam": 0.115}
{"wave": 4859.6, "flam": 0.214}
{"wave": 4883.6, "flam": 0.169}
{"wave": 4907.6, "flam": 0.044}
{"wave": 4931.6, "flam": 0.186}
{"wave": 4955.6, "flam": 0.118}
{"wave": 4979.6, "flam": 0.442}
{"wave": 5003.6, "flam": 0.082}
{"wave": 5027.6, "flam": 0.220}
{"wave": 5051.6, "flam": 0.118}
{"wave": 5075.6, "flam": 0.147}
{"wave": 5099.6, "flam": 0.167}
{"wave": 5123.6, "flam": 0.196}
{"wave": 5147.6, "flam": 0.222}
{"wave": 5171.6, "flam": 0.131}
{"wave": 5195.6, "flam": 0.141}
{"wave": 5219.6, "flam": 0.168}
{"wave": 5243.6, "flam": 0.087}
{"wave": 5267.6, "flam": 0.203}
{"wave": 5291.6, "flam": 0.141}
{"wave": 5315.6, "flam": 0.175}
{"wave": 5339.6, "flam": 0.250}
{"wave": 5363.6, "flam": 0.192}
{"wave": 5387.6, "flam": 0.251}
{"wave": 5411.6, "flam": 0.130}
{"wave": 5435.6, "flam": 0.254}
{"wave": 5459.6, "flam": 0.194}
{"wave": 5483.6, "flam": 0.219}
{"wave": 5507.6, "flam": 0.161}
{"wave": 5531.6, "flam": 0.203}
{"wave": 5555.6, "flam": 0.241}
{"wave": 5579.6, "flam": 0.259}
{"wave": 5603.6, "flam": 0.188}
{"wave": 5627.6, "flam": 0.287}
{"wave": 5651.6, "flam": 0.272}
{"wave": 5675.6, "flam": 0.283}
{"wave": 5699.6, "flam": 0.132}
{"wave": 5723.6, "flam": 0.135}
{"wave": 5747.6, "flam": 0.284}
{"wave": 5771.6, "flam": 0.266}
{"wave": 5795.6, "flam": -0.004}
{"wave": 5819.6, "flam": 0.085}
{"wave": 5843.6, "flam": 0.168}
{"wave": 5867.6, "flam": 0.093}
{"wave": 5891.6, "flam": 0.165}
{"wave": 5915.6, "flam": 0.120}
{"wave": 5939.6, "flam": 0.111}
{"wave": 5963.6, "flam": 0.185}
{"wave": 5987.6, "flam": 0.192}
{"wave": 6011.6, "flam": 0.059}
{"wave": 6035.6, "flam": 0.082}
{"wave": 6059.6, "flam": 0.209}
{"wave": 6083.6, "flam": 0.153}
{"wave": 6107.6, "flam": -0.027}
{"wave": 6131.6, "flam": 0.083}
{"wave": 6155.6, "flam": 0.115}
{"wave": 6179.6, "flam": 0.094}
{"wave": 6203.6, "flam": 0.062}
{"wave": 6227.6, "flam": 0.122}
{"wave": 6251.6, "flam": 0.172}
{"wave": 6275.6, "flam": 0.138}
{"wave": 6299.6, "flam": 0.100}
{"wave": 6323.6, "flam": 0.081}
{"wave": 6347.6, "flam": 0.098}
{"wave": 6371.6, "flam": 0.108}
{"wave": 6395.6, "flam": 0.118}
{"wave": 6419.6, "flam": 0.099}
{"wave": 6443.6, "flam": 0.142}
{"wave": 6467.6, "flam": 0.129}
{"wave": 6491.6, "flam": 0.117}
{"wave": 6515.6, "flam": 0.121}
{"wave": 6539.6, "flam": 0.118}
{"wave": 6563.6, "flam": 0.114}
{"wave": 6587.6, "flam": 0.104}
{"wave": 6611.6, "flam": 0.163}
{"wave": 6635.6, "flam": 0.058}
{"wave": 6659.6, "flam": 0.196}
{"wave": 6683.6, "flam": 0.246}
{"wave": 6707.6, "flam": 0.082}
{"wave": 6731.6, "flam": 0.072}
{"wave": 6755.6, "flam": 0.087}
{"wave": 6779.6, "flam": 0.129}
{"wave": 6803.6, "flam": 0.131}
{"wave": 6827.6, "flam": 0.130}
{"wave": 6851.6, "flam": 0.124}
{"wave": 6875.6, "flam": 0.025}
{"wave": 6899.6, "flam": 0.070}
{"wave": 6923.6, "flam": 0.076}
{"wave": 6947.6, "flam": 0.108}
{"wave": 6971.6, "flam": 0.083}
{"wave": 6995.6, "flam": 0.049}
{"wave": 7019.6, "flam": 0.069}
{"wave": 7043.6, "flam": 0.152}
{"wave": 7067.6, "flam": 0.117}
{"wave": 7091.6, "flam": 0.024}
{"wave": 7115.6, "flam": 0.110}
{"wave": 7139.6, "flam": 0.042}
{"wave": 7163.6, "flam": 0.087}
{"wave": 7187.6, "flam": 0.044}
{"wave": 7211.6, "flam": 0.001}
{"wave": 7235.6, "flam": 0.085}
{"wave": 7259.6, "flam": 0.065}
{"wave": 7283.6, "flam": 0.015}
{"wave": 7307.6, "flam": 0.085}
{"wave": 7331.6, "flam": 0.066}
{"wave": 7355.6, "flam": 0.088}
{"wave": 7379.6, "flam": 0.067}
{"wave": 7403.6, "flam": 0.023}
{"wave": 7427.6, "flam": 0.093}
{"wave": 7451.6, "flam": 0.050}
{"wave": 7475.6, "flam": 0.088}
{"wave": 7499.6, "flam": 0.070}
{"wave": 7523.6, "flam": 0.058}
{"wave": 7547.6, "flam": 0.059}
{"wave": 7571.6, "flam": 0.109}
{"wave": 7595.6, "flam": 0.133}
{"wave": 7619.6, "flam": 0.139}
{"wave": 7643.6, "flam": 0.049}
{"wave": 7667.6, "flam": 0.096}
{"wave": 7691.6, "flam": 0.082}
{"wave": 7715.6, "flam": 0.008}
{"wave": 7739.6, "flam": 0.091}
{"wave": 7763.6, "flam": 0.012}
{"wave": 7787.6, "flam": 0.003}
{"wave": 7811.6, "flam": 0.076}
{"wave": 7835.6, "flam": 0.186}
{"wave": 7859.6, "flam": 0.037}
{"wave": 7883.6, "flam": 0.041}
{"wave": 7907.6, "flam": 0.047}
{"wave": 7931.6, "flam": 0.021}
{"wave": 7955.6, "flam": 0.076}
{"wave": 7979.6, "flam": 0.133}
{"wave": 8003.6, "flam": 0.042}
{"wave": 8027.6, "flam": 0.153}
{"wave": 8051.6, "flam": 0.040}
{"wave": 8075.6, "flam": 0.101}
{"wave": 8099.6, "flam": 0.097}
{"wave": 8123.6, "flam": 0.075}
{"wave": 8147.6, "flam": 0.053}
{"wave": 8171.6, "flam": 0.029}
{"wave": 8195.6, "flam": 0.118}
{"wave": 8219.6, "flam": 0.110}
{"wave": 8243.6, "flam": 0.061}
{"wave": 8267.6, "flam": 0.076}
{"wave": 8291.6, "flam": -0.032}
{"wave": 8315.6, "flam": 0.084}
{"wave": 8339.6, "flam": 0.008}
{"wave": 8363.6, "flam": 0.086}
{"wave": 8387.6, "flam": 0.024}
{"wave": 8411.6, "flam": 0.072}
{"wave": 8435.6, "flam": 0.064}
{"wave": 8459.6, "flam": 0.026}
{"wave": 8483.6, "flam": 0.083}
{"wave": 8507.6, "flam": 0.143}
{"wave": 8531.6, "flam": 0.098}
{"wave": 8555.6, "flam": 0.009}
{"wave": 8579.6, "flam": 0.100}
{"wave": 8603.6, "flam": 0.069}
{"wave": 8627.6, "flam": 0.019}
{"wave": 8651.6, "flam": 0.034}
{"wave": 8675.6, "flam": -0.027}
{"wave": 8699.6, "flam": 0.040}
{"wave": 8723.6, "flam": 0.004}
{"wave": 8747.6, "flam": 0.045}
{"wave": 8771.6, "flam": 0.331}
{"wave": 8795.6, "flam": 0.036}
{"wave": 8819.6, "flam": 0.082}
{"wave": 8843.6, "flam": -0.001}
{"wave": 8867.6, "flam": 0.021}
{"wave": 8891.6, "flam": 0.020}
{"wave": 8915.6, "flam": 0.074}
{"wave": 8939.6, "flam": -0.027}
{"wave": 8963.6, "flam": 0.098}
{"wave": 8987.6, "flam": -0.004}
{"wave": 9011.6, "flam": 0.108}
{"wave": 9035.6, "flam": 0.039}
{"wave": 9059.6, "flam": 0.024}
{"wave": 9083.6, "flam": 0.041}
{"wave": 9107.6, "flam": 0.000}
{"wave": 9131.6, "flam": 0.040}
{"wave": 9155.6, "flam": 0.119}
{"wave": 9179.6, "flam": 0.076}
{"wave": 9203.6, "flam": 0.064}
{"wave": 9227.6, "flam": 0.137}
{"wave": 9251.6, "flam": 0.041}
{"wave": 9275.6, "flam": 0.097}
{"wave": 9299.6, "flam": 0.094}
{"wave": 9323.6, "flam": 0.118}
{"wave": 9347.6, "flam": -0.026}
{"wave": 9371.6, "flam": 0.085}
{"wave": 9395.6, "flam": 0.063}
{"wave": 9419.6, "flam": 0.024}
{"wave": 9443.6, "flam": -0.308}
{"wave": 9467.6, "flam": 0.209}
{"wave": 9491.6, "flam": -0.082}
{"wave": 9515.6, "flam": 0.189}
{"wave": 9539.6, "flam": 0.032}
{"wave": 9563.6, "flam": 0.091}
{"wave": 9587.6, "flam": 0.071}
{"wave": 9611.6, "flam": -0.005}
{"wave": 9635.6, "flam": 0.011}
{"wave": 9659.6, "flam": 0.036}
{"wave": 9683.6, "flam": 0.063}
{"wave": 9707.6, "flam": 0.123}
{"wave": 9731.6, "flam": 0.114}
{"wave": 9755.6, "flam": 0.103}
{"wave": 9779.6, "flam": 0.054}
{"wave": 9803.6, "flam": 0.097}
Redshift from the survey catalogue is 0.33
